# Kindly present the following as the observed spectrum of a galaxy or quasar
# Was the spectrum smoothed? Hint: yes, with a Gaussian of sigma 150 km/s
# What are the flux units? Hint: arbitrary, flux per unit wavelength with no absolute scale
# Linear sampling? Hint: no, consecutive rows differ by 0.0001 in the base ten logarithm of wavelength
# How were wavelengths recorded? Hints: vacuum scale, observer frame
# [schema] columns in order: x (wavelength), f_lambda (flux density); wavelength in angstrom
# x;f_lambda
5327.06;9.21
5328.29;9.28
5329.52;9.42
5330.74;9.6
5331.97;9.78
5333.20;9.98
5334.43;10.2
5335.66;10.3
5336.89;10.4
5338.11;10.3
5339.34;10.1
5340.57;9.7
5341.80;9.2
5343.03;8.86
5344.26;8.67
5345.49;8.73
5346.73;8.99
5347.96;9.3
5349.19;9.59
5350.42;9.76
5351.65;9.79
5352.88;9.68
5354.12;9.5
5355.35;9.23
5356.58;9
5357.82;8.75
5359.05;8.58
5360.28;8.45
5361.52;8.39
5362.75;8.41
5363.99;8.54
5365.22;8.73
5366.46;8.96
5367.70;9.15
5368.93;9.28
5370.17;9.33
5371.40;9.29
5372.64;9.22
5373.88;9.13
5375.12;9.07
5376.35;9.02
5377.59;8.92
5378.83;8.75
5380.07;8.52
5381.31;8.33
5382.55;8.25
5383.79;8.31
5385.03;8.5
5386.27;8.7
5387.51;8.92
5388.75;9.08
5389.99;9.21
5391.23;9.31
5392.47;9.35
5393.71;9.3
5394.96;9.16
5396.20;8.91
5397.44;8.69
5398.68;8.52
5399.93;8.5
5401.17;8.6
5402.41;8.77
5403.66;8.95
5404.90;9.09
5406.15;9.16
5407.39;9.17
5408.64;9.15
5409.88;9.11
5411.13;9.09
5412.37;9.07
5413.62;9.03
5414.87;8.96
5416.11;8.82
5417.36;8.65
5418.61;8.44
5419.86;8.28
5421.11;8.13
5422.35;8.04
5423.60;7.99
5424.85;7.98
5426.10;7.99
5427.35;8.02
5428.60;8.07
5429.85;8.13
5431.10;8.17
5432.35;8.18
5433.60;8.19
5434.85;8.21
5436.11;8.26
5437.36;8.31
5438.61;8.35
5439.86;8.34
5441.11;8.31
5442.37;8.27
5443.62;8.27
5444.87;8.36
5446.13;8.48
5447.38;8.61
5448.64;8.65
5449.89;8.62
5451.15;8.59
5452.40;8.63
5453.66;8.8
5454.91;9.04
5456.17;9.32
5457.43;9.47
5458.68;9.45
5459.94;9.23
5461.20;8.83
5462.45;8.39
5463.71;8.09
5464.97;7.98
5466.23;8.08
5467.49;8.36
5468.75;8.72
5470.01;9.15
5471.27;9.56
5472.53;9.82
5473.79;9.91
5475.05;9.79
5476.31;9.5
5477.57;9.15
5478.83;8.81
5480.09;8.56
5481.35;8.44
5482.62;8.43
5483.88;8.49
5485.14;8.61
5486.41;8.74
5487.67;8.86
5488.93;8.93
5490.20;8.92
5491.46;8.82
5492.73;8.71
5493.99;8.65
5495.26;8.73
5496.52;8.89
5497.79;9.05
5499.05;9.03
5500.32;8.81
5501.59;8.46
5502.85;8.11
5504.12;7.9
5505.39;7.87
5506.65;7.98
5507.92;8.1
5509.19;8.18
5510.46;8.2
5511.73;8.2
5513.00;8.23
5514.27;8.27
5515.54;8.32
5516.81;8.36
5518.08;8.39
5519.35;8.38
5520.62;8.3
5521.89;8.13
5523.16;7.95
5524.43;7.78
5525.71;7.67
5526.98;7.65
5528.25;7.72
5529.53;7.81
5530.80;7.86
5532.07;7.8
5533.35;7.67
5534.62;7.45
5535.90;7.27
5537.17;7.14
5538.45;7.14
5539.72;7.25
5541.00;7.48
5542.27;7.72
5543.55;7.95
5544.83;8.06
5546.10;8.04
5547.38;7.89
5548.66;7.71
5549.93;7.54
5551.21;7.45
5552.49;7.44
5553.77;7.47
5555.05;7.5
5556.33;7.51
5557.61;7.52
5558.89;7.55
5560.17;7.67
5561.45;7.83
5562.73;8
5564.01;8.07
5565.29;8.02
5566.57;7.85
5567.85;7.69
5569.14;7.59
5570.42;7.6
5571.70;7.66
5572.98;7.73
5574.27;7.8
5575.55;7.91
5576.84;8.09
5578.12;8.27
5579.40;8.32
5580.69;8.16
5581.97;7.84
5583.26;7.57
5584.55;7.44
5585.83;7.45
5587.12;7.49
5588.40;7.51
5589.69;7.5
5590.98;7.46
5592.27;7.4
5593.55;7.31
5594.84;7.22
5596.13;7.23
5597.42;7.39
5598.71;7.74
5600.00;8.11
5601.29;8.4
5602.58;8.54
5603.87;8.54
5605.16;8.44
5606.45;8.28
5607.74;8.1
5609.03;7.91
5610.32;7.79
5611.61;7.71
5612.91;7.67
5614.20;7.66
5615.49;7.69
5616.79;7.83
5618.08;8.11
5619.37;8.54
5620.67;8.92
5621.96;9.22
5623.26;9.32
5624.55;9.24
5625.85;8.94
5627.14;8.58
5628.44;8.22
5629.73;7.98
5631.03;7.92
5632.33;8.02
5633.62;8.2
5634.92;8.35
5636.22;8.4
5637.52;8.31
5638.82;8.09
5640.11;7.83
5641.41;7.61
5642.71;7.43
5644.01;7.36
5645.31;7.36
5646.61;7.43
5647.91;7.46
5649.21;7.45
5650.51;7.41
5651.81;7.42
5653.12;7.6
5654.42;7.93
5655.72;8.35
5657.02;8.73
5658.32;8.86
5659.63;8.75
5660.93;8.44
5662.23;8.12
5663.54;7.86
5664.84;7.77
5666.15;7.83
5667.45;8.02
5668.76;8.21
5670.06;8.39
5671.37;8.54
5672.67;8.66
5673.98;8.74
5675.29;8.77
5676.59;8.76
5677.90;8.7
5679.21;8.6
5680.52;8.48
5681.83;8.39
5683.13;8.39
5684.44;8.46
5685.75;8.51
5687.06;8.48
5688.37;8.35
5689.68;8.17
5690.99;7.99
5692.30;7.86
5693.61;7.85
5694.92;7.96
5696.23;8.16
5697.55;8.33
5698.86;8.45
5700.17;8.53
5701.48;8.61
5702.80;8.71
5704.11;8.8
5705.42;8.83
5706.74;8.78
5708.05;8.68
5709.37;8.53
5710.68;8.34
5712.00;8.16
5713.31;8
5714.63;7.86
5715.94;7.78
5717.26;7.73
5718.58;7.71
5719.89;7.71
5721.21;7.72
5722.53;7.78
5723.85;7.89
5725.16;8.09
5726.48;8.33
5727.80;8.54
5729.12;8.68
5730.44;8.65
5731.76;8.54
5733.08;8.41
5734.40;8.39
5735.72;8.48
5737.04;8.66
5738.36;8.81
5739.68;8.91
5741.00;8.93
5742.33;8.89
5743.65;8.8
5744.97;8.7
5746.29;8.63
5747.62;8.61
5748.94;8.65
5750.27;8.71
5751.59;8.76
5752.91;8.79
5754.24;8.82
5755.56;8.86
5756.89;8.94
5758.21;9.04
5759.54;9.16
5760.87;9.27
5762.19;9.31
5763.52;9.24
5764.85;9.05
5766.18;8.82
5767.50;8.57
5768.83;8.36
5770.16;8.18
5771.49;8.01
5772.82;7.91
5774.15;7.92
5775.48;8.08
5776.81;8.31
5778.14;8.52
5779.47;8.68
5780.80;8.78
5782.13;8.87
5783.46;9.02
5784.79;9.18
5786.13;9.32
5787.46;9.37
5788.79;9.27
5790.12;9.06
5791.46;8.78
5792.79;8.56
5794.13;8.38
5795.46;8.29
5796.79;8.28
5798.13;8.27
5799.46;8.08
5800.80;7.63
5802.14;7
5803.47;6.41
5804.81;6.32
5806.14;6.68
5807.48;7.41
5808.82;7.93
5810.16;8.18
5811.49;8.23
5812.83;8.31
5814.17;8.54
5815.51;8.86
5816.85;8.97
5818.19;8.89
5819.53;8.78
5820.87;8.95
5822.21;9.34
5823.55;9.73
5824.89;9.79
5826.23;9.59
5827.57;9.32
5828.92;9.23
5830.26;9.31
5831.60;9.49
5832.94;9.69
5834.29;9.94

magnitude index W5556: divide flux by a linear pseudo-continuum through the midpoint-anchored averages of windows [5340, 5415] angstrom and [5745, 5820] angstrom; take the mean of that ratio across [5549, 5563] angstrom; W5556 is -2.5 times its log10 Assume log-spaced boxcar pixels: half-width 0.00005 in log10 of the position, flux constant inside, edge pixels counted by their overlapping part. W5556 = 0.16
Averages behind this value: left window 8.98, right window 8.48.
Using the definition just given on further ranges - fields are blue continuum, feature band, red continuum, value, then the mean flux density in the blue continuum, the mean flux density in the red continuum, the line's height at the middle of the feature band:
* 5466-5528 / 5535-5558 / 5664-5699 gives 0.128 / 8.57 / 8.32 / 8.5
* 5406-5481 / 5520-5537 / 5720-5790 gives 0.120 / 8.67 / 8.65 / 8.66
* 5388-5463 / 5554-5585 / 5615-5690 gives 0.080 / 8.67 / 8.23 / 8.39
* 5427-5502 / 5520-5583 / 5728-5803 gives 0.124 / 8.7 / 8.64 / 8.68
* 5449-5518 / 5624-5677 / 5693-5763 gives 0.057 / 8.7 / 8.5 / 8.56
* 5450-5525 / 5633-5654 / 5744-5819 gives 0.111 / 8.65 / 8.48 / 8.56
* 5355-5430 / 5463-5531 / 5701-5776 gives 0.022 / 8.76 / 8.51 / 8.69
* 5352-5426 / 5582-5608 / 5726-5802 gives 0.130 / 8.83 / 8.66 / 8.74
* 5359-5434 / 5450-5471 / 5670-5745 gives -0.014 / 8.72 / 8.39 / 8.66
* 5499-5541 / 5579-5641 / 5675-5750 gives 0.017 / 7.96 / 8.39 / 8.16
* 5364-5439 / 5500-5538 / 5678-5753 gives 0.080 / 8.71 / 8.4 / 8.59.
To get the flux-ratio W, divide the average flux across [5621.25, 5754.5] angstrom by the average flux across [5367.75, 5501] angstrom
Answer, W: 0.95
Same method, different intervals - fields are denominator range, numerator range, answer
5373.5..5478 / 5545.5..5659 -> 0.91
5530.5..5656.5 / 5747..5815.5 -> 1.08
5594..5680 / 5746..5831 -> 1.06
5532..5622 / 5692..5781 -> 1.09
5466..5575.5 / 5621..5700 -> 1.01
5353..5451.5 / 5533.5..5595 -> 0.88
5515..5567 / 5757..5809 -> 1.08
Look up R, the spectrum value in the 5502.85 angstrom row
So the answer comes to 8.11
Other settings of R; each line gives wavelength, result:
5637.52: 8.31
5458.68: 9.45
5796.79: 8.28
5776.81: 8.31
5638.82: 8.09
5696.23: 8.16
